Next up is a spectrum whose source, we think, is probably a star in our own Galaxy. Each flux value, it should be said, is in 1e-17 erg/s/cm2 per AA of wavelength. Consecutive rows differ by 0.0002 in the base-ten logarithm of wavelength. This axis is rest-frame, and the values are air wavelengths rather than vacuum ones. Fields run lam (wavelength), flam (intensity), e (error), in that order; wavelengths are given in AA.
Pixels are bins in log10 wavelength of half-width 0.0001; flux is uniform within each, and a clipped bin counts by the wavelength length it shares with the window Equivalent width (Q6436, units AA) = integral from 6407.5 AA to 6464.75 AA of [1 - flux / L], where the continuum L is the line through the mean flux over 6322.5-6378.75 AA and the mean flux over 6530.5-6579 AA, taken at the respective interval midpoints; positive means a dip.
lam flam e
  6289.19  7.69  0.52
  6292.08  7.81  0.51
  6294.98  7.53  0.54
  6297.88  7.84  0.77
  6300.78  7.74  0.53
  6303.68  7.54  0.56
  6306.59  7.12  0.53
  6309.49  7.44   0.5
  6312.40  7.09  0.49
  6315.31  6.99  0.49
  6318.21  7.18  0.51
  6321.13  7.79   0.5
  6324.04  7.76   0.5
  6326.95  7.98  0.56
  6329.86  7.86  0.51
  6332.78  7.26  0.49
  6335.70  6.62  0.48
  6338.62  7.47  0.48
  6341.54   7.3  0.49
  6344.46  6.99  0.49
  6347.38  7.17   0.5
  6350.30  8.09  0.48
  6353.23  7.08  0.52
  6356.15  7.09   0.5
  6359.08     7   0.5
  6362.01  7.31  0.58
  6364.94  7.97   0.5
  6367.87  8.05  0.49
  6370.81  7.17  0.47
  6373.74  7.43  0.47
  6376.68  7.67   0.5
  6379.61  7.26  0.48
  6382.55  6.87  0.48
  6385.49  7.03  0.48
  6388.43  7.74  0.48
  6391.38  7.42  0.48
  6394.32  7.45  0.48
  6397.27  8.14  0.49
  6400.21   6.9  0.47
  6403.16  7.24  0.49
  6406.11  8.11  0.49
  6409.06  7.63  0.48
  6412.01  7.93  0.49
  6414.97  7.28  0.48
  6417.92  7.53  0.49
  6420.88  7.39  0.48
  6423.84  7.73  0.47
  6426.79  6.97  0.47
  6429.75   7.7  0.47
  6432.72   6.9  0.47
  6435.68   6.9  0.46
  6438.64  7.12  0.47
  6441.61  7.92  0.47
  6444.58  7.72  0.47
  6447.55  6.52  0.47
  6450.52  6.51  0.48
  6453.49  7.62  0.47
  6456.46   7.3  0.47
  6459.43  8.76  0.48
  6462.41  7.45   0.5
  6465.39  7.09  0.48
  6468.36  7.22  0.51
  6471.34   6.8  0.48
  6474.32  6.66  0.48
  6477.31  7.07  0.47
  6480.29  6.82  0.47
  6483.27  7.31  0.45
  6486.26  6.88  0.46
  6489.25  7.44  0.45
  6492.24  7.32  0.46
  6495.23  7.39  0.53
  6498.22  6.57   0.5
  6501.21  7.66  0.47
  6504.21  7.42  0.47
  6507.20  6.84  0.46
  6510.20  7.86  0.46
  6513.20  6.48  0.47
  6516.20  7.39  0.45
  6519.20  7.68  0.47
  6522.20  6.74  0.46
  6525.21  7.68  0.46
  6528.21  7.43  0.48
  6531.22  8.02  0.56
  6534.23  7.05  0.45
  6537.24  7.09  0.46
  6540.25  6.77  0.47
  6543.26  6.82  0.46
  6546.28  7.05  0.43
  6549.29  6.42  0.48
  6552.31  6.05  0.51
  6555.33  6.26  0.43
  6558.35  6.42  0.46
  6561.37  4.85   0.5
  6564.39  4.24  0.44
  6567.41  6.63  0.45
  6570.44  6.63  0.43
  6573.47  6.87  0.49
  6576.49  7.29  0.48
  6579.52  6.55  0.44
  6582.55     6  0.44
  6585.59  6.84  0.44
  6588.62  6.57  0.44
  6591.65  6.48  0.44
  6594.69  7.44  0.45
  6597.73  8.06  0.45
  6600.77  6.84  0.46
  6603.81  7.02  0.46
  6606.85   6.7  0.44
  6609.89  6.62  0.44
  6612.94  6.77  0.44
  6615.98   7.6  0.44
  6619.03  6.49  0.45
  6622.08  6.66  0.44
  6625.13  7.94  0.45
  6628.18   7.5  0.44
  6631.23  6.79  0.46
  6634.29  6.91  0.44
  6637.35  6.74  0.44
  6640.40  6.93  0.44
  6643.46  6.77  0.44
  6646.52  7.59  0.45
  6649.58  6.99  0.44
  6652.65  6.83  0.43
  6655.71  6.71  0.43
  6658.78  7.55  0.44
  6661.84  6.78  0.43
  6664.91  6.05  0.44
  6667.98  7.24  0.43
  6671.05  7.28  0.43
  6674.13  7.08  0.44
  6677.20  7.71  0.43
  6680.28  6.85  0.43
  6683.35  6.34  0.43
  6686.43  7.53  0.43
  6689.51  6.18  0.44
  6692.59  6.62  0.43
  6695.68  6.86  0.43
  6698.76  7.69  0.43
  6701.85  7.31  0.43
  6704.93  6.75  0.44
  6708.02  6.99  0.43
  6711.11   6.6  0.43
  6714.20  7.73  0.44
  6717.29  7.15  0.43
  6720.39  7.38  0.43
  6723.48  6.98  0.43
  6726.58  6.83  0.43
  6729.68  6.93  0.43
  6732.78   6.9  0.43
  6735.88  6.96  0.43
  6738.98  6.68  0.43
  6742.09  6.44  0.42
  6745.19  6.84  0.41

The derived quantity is -3.0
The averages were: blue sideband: 7.44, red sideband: 6.5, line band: 7.41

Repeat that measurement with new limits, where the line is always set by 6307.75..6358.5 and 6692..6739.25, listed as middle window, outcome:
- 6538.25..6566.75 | 4.15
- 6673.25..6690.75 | 0.28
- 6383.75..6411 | -0.81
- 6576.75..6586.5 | 0.82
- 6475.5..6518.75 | 0.22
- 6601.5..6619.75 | 0.63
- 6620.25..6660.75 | 0.22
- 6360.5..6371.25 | -0.50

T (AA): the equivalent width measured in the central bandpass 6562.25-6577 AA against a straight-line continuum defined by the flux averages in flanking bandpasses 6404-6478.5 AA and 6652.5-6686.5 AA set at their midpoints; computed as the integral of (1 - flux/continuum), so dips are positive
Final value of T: 1.9 AA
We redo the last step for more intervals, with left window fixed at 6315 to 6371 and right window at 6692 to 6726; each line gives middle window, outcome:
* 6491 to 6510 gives 0.10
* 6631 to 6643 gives 0.54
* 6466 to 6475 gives 0.46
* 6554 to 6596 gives 5.00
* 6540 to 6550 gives 0.63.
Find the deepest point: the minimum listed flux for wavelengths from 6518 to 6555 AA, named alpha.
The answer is 6.05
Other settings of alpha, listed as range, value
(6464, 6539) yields 6.48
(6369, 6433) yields 6.87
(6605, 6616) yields 6.62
